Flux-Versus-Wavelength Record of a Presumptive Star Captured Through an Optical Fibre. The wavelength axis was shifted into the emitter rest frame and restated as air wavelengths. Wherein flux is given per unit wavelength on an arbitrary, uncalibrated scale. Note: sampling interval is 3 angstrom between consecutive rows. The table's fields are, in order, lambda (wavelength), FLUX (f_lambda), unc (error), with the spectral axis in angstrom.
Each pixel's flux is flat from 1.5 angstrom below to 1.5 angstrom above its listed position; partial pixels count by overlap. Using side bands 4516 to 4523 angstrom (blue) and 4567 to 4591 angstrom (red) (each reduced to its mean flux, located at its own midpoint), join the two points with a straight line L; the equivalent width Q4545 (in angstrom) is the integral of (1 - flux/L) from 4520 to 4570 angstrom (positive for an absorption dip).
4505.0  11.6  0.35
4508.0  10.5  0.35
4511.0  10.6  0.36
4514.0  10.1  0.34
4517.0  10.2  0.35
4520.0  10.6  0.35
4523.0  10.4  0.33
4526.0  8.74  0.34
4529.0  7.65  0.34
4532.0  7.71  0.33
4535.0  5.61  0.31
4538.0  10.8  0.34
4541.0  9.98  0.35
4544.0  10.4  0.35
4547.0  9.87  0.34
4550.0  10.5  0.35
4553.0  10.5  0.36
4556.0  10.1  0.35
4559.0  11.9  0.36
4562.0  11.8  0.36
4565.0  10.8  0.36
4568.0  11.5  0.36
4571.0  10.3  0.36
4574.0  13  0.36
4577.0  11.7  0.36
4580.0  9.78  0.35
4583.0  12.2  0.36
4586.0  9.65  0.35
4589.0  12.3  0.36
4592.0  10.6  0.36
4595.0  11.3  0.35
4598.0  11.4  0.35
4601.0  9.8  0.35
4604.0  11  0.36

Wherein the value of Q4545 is 4.1 angstrom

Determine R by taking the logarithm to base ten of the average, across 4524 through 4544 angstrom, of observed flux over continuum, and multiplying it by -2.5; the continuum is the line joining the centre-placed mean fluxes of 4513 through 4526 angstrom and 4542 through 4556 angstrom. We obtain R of 0.19 mag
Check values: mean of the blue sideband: 10.2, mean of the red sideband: 10.3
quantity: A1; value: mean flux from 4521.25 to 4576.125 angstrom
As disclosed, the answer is 10.1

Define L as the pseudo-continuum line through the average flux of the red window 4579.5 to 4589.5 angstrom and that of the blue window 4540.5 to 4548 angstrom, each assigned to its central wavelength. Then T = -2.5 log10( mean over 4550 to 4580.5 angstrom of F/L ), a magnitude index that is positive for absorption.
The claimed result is -0.06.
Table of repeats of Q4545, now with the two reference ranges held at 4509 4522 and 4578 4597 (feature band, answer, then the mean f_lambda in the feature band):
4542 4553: 0.39 angstrom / 10.3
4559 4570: -0.60 angstrom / 11.4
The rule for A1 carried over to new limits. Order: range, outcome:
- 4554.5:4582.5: 11.2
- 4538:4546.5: 10.3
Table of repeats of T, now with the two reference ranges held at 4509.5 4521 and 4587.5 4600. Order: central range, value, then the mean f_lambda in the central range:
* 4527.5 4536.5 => 0.449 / 6.99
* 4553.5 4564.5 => -0.024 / 11.2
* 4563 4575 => -0.031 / 11.4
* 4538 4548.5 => 0.054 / 10.2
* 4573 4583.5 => -0.040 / 11.6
